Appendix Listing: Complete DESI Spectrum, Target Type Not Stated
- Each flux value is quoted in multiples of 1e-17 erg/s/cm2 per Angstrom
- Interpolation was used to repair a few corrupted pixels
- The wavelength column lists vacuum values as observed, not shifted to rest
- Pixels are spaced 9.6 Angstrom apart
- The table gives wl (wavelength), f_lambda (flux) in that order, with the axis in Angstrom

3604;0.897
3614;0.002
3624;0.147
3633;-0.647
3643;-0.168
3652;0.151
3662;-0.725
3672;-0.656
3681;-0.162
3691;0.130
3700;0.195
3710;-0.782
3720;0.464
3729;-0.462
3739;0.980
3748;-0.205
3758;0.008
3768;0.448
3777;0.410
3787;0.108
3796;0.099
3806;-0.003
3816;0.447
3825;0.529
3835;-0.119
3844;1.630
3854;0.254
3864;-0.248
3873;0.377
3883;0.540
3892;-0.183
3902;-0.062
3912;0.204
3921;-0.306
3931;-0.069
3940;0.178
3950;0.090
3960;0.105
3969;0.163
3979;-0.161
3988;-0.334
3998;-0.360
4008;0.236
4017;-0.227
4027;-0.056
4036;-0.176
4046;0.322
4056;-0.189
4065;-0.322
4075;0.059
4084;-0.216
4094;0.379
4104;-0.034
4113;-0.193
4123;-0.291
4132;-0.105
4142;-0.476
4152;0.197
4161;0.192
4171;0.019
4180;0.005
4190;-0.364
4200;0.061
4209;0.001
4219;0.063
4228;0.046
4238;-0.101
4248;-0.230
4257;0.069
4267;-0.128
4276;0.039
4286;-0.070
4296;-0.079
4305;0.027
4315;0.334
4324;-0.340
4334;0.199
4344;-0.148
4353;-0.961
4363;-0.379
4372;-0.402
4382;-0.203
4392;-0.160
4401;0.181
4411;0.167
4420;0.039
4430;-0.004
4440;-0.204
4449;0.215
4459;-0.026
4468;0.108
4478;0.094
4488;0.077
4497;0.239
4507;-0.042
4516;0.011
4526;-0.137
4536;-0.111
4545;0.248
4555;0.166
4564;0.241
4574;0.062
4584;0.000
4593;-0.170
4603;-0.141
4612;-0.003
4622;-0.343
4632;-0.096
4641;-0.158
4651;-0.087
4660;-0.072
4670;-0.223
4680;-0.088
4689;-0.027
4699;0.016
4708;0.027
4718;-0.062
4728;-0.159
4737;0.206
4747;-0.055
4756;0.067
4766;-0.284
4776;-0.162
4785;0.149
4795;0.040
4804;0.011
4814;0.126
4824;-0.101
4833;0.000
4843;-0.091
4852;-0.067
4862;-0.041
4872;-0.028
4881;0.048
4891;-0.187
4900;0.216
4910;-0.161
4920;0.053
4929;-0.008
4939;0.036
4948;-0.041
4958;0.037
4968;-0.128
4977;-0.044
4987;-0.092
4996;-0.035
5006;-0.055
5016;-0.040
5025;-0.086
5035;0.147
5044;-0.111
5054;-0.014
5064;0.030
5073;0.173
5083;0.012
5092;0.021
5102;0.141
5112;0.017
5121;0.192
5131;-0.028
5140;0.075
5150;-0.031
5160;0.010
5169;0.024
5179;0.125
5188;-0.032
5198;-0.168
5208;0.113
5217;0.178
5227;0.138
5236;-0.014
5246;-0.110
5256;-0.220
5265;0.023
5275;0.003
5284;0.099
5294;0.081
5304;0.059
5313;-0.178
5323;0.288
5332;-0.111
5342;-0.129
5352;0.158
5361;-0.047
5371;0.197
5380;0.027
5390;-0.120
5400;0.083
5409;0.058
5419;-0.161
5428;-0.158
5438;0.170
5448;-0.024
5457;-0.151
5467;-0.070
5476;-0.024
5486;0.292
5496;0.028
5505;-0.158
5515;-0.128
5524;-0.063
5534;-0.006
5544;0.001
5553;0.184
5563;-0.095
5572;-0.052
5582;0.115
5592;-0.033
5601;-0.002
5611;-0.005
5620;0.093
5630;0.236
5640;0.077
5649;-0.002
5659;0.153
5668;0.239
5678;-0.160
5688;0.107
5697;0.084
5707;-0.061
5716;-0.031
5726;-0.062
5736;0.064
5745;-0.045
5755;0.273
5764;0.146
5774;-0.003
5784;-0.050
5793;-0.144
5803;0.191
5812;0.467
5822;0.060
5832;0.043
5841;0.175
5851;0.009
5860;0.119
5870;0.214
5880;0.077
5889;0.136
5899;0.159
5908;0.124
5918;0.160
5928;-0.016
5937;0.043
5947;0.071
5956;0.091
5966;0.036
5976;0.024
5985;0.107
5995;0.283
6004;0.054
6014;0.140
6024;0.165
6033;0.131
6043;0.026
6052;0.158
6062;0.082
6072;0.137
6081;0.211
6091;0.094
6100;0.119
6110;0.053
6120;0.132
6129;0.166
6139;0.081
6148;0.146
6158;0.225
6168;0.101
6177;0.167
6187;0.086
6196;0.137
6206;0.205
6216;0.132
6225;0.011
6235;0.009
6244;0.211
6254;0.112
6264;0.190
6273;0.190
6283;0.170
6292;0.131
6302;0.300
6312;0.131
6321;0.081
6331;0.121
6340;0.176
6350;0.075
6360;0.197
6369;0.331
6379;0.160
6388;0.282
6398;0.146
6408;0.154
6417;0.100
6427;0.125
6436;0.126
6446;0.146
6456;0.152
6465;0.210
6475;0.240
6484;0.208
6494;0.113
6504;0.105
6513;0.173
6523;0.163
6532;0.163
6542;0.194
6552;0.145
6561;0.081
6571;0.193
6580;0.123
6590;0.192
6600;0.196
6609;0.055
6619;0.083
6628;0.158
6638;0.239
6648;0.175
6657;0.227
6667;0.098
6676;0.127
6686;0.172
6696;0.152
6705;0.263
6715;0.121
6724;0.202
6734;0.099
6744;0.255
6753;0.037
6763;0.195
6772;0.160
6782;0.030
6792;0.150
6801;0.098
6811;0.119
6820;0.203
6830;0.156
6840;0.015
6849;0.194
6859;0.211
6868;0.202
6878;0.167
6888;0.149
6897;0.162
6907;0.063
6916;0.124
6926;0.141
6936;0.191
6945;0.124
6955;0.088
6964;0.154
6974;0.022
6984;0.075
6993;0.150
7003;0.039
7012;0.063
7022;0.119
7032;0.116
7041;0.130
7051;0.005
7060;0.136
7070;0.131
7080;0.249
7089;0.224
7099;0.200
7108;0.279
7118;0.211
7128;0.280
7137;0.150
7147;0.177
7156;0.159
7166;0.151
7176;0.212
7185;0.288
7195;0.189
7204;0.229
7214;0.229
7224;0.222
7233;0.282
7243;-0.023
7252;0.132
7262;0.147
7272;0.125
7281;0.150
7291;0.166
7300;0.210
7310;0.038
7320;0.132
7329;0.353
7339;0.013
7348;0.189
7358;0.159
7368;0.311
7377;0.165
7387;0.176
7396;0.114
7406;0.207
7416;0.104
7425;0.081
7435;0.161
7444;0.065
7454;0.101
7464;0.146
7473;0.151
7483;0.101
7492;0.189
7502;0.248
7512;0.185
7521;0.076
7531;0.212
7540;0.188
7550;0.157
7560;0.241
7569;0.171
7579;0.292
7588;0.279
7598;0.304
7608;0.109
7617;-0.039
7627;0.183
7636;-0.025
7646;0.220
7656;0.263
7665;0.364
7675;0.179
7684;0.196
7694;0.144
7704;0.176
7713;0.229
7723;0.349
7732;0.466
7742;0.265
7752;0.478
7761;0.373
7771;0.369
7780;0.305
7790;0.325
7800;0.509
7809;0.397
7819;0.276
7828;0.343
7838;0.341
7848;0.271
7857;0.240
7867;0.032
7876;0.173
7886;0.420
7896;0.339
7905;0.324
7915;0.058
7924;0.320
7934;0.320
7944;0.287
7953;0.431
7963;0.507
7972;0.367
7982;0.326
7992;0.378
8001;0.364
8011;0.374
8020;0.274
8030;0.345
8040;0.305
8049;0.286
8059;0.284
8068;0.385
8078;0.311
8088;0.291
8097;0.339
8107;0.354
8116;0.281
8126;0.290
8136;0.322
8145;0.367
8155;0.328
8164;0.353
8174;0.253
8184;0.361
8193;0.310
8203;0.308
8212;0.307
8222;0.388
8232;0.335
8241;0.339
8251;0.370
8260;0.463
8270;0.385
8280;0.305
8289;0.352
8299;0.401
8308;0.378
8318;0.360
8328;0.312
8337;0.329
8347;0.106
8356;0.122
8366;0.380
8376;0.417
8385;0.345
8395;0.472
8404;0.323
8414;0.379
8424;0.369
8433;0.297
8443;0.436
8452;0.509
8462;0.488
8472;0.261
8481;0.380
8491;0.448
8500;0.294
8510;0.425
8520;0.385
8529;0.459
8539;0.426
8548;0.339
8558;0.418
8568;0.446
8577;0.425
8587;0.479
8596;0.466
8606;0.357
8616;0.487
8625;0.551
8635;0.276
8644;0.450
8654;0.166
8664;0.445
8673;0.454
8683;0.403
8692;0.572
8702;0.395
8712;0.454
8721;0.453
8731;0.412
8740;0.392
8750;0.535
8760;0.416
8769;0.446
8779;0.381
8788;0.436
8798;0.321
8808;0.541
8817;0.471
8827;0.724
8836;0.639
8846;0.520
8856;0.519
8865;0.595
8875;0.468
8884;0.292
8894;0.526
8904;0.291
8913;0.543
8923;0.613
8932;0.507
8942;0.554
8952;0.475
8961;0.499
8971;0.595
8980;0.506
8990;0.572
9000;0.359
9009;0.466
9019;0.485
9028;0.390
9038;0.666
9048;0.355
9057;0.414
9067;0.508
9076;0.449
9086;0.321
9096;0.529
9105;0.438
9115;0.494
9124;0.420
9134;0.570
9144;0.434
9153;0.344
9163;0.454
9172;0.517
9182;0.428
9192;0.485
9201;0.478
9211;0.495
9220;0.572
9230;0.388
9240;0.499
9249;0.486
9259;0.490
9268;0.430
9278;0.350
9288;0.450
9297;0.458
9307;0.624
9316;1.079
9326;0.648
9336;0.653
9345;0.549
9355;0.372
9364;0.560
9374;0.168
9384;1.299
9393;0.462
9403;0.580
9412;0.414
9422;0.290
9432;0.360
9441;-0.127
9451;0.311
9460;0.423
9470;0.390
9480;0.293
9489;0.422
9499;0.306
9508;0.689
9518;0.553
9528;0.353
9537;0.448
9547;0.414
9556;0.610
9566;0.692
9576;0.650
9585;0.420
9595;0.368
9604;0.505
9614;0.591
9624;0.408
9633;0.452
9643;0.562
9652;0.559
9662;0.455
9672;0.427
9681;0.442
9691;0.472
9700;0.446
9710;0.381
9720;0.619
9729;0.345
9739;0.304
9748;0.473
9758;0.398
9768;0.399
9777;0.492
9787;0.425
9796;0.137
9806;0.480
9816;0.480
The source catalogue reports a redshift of 0.94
